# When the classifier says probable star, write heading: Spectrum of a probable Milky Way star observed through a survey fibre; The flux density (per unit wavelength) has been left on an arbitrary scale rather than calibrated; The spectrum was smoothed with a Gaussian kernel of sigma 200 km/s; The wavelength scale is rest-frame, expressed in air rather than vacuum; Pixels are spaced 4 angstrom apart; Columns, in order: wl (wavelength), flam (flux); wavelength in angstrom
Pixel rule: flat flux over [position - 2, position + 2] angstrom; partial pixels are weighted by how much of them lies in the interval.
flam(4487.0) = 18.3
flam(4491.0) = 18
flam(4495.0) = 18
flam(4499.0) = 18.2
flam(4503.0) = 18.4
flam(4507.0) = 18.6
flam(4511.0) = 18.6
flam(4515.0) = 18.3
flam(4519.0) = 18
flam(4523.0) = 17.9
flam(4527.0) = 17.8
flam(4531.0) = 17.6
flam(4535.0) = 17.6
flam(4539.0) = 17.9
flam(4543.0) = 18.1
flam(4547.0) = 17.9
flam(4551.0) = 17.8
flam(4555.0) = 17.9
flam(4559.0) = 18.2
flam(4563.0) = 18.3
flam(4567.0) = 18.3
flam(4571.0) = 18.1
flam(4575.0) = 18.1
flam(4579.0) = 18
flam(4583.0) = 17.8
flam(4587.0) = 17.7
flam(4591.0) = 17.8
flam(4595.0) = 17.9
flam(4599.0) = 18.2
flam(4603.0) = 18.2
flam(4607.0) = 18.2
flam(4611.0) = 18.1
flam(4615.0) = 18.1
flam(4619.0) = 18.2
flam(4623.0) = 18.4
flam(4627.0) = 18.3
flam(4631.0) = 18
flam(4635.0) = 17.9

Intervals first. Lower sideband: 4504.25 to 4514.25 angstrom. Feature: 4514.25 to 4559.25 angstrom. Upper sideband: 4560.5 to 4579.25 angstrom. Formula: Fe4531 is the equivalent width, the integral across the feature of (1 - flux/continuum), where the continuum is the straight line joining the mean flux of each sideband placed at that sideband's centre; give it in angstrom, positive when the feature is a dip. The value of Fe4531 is 1.2 angstrom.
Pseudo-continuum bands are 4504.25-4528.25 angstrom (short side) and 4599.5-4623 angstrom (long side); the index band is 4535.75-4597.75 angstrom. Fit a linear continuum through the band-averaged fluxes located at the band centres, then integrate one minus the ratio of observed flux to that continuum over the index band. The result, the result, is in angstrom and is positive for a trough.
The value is 0.7 angstrom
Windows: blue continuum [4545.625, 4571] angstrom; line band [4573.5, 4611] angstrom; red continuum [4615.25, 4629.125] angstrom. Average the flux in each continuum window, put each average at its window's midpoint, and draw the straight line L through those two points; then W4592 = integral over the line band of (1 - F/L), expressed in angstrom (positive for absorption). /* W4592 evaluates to 0.4 angstrom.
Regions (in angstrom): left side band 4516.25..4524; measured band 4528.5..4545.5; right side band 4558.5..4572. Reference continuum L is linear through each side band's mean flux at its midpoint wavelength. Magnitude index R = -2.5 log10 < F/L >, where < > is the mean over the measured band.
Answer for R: 0.02 mag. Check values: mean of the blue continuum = 18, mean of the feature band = 17.8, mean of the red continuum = 18.2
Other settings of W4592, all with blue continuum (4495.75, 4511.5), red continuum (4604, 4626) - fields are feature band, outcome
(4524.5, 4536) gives 0.42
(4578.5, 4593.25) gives 0.36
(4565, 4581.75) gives 0.15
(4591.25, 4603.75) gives 0.13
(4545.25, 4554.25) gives 0.23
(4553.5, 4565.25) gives 0.10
